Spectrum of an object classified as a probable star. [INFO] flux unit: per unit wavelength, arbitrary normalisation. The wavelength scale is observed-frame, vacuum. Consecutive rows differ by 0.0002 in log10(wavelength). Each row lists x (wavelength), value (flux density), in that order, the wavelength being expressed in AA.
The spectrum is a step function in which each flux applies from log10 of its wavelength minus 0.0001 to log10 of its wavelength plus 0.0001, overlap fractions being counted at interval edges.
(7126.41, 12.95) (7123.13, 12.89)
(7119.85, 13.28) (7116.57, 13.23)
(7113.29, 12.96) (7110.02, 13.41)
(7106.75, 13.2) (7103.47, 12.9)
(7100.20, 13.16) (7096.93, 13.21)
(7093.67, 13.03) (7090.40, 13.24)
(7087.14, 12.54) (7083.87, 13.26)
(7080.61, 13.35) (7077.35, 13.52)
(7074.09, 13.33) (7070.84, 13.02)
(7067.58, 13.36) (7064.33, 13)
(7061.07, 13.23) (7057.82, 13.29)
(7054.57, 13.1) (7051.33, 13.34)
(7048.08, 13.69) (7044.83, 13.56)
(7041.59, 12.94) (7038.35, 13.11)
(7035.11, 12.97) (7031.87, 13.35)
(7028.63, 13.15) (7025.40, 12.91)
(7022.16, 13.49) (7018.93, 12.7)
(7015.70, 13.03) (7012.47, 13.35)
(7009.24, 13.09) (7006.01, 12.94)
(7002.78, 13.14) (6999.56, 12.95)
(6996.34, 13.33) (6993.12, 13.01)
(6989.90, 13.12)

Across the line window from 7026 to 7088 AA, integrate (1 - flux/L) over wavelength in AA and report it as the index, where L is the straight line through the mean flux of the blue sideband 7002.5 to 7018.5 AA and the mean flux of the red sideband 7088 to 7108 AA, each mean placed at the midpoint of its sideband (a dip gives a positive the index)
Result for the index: -0.6 AA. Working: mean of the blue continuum 13.1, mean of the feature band 13.2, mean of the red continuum 13.1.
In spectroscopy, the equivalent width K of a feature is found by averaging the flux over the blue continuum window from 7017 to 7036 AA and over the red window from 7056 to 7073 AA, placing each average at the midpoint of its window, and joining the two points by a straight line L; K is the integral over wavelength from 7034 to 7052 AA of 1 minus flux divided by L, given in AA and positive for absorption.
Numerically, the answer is -0.2 AA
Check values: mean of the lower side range 13.1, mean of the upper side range 13.2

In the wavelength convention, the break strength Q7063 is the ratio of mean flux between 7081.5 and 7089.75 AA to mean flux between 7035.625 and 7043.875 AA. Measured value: 0.99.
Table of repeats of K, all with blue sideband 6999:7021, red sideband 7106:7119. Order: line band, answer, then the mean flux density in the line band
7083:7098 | 0.15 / 13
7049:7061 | -0.14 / 13.3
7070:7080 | -0.13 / 13.3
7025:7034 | -0.06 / 13.2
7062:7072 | 0.00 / 13.1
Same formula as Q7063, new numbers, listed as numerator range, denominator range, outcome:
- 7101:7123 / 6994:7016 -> 1.00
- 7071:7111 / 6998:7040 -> 1.01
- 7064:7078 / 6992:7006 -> 1.01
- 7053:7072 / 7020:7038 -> 1.00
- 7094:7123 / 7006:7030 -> 1.00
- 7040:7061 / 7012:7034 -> 1.01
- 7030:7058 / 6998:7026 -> 1.01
